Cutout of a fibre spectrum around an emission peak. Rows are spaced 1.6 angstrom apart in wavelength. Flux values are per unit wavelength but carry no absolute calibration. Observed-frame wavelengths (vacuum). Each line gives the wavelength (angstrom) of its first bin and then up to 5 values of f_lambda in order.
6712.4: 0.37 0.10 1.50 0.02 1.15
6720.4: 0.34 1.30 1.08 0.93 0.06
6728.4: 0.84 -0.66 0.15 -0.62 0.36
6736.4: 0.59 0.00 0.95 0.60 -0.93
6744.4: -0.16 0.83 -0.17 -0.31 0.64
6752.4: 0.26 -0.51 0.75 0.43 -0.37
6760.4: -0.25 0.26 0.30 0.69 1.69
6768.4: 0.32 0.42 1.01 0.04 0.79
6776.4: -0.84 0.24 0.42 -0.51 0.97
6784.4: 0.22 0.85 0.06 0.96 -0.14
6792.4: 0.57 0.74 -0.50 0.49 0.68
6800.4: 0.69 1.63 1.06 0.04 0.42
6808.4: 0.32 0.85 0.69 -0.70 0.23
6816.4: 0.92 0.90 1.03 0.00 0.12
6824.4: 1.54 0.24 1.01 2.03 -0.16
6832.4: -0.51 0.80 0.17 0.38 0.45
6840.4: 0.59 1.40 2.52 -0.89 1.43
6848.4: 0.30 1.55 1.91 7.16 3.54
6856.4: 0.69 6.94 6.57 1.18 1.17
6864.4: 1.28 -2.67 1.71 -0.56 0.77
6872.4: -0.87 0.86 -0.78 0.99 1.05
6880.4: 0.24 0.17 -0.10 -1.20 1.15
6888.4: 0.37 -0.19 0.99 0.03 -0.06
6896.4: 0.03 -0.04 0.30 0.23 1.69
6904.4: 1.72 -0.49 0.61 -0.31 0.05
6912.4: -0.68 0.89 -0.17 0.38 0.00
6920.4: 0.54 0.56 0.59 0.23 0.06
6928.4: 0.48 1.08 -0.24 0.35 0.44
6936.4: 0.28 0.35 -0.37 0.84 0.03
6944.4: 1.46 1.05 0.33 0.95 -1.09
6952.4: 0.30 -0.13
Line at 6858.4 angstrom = [O II]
